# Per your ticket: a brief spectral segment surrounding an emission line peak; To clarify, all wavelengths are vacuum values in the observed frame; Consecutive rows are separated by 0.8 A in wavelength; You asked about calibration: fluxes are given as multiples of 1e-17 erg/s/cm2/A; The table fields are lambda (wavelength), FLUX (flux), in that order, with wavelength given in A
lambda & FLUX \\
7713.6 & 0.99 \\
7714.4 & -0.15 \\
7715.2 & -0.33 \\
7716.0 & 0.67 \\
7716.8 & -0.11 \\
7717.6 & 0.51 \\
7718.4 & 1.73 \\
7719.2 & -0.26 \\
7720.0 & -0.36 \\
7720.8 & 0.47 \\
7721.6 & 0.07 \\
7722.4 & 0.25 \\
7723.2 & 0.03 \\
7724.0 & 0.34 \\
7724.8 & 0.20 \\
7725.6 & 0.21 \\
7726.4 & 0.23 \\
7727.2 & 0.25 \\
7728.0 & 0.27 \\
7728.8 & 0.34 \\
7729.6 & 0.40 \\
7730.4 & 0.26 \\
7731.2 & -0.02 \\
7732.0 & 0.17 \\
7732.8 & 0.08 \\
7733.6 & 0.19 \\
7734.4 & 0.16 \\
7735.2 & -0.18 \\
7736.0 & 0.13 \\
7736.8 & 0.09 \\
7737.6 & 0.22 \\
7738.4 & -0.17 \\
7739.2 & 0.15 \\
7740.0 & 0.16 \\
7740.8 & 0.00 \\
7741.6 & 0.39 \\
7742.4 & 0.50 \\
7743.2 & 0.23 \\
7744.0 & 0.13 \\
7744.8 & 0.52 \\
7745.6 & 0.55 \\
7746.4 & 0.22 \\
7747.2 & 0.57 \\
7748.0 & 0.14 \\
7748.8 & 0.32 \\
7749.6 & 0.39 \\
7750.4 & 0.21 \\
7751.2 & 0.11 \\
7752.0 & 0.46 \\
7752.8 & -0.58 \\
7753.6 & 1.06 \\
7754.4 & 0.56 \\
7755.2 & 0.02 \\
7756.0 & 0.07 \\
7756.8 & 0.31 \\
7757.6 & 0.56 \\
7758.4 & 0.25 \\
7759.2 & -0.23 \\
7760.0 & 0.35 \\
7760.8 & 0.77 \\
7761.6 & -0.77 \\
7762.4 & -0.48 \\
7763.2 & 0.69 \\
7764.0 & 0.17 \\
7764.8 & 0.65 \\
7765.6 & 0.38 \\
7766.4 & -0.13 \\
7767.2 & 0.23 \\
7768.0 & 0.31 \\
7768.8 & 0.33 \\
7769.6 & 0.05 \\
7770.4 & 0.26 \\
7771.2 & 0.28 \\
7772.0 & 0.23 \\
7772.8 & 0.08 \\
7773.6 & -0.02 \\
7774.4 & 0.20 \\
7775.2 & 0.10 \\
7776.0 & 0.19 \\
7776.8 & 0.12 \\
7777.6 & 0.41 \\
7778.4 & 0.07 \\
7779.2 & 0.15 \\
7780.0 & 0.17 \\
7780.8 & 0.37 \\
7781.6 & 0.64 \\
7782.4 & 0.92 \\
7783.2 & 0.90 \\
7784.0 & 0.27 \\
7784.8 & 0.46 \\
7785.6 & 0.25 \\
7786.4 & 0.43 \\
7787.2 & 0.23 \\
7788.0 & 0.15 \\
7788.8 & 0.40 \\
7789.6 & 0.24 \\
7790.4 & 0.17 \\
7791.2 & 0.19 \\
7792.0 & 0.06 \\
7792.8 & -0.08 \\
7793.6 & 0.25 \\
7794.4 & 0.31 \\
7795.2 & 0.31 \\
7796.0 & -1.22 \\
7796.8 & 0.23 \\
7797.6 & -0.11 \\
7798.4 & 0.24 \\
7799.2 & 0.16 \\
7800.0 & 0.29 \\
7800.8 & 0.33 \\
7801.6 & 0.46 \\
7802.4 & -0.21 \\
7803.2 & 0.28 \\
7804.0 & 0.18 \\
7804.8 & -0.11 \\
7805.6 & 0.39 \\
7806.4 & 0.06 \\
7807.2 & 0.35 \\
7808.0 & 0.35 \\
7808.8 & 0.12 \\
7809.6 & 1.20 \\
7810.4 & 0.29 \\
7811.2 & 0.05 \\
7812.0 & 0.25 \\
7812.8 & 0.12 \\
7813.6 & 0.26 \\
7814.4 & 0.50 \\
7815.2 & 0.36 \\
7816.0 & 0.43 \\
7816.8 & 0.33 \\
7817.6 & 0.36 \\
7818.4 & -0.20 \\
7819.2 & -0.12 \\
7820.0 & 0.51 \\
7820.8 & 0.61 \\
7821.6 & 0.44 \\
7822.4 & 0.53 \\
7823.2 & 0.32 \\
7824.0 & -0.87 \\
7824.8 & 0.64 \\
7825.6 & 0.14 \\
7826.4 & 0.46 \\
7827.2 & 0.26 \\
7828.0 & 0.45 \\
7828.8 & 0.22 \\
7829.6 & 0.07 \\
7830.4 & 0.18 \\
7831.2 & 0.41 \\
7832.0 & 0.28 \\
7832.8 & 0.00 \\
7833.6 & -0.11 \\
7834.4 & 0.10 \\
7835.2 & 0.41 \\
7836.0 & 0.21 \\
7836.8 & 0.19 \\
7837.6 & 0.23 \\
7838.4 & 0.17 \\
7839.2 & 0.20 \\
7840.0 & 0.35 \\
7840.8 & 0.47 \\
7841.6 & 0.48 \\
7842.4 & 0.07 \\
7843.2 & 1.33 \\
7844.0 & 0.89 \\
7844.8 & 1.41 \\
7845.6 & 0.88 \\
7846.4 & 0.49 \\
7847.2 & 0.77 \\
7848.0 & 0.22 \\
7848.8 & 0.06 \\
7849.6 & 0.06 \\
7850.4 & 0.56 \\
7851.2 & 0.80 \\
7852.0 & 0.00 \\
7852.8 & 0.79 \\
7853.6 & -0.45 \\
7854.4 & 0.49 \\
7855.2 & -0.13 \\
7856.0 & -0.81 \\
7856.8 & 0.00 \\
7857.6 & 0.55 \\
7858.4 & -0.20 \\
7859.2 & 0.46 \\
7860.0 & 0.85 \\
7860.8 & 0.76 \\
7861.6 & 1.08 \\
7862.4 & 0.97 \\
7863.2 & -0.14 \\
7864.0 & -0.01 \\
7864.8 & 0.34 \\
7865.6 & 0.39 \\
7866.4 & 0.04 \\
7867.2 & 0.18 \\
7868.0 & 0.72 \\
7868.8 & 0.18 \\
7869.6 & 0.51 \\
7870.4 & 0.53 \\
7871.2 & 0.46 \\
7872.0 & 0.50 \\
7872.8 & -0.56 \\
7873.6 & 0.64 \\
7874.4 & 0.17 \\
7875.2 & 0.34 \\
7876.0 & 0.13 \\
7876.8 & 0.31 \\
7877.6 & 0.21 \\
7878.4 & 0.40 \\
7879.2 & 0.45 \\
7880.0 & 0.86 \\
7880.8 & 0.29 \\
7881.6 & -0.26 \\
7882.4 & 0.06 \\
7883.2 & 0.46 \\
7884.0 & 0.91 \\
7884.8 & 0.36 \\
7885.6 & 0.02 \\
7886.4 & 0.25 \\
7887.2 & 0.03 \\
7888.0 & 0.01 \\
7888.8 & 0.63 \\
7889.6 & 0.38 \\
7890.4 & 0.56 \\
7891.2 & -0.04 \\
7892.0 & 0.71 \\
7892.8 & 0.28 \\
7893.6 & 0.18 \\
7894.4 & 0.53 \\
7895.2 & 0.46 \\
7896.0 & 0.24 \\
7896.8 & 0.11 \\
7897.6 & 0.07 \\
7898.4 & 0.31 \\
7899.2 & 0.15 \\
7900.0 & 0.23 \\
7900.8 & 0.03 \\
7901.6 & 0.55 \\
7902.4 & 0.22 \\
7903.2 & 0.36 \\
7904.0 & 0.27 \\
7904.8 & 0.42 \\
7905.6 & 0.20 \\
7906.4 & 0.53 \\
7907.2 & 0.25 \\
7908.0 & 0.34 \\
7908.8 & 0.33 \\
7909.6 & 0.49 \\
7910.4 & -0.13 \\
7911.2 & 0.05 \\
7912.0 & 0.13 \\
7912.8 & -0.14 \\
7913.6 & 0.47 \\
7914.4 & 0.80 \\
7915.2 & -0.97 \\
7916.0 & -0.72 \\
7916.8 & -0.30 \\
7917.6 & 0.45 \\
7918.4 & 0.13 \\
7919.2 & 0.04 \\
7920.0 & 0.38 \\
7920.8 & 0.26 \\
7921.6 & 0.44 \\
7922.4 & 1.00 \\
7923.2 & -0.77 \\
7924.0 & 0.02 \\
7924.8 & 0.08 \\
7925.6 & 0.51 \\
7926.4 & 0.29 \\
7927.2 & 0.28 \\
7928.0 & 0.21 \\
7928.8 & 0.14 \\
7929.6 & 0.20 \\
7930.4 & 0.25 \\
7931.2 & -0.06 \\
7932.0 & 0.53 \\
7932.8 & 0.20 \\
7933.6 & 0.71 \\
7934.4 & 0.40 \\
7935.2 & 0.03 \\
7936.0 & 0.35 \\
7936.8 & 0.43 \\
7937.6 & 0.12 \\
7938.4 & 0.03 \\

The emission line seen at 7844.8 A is [S II]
